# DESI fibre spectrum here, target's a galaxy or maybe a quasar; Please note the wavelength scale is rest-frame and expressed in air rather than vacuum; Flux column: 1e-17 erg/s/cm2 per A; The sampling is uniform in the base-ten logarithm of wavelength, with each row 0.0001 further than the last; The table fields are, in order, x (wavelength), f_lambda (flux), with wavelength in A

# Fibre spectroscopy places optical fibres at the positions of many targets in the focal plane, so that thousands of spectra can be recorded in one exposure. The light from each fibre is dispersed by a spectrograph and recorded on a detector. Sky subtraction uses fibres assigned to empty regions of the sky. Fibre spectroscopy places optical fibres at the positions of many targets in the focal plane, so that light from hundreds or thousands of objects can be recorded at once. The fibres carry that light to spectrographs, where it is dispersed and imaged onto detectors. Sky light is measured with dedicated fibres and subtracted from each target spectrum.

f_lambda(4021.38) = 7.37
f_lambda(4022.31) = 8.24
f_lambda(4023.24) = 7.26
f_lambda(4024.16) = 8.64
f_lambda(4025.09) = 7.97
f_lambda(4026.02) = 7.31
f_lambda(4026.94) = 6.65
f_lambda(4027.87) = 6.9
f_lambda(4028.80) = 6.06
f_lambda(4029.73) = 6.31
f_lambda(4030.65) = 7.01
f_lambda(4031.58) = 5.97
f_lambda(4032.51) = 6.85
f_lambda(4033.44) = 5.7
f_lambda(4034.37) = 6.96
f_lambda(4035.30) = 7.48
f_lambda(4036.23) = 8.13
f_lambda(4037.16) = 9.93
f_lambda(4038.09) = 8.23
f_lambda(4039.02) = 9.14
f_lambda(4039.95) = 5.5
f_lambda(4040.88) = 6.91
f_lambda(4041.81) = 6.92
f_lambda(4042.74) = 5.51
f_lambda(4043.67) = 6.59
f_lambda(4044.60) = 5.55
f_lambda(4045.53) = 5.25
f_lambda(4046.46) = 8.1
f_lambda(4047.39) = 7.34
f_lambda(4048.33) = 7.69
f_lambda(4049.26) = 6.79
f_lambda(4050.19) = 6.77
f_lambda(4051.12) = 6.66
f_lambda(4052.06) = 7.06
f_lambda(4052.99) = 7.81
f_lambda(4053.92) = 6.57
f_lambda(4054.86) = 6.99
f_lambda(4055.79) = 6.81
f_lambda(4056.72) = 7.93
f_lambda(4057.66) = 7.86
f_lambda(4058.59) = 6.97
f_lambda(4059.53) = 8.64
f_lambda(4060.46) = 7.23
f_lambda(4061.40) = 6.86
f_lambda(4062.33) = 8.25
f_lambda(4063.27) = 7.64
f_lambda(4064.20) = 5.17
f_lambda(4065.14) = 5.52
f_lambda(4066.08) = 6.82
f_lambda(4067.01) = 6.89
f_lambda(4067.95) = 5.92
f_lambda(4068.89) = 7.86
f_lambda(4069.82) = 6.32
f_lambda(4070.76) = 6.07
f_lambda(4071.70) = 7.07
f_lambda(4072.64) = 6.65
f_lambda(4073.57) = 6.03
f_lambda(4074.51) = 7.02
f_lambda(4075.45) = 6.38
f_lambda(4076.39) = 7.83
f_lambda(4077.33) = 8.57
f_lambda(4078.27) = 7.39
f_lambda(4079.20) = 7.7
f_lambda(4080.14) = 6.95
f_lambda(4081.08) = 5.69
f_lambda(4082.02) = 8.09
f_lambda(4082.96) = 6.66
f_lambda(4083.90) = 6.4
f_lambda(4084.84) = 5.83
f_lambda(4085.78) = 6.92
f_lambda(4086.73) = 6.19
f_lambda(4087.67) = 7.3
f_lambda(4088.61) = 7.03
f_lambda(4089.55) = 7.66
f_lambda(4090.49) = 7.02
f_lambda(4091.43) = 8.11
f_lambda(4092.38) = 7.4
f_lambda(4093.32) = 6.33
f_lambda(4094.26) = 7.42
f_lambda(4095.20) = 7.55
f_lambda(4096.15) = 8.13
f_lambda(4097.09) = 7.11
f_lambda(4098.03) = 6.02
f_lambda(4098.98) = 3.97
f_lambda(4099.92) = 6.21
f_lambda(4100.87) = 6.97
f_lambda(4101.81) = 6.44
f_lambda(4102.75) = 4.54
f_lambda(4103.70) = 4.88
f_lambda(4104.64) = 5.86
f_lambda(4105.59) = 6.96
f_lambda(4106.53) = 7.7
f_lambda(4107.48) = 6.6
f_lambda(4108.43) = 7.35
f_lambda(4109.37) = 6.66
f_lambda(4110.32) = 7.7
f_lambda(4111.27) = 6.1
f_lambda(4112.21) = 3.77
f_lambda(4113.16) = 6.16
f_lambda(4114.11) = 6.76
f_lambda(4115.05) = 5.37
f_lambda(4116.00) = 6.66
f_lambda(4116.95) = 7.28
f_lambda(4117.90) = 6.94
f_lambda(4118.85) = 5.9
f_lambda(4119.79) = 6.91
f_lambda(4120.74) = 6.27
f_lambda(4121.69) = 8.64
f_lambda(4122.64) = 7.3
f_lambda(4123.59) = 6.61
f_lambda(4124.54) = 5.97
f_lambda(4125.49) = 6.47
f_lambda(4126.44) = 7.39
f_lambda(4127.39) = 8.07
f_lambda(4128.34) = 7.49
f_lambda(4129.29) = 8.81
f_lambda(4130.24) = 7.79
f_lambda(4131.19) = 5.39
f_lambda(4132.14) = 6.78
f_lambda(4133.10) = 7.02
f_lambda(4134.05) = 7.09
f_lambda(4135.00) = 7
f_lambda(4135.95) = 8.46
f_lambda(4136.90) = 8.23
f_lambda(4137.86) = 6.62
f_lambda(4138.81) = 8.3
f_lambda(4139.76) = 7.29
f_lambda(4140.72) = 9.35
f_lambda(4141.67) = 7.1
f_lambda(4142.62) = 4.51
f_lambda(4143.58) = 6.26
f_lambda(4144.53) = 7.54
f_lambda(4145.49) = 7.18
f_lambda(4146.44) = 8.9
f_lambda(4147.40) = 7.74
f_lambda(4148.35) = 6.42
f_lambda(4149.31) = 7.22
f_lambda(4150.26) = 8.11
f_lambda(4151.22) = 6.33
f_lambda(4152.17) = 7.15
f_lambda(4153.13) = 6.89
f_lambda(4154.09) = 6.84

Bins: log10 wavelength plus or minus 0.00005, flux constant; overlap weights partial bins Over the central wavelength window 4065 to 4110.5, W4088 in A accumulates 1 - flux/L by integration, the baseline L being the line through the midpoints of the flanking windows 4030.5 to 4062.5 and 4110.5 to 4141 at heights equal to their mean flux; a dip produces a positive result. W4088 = 1.9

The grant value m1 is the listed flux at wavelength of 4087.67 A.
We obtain 7.3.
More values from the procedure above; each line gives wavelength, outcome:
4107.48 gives 6.6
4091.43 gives 8.11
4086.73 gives 6.19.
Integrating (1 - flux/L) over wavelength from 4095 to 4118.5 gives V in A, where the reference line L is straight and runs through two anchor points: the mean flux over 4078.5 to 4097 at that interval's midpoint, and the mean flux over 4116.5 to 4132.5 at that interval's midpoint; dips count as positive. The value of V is 2.3 A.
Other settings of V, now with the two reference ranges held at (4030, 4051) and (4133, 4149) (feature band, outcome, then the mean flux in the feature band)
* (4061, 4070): 0.5 A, 6.74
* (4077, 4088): 0.3 A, 6.95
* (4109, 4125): 1.6 A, 6.53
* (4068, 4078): 0.2 A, 6.94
